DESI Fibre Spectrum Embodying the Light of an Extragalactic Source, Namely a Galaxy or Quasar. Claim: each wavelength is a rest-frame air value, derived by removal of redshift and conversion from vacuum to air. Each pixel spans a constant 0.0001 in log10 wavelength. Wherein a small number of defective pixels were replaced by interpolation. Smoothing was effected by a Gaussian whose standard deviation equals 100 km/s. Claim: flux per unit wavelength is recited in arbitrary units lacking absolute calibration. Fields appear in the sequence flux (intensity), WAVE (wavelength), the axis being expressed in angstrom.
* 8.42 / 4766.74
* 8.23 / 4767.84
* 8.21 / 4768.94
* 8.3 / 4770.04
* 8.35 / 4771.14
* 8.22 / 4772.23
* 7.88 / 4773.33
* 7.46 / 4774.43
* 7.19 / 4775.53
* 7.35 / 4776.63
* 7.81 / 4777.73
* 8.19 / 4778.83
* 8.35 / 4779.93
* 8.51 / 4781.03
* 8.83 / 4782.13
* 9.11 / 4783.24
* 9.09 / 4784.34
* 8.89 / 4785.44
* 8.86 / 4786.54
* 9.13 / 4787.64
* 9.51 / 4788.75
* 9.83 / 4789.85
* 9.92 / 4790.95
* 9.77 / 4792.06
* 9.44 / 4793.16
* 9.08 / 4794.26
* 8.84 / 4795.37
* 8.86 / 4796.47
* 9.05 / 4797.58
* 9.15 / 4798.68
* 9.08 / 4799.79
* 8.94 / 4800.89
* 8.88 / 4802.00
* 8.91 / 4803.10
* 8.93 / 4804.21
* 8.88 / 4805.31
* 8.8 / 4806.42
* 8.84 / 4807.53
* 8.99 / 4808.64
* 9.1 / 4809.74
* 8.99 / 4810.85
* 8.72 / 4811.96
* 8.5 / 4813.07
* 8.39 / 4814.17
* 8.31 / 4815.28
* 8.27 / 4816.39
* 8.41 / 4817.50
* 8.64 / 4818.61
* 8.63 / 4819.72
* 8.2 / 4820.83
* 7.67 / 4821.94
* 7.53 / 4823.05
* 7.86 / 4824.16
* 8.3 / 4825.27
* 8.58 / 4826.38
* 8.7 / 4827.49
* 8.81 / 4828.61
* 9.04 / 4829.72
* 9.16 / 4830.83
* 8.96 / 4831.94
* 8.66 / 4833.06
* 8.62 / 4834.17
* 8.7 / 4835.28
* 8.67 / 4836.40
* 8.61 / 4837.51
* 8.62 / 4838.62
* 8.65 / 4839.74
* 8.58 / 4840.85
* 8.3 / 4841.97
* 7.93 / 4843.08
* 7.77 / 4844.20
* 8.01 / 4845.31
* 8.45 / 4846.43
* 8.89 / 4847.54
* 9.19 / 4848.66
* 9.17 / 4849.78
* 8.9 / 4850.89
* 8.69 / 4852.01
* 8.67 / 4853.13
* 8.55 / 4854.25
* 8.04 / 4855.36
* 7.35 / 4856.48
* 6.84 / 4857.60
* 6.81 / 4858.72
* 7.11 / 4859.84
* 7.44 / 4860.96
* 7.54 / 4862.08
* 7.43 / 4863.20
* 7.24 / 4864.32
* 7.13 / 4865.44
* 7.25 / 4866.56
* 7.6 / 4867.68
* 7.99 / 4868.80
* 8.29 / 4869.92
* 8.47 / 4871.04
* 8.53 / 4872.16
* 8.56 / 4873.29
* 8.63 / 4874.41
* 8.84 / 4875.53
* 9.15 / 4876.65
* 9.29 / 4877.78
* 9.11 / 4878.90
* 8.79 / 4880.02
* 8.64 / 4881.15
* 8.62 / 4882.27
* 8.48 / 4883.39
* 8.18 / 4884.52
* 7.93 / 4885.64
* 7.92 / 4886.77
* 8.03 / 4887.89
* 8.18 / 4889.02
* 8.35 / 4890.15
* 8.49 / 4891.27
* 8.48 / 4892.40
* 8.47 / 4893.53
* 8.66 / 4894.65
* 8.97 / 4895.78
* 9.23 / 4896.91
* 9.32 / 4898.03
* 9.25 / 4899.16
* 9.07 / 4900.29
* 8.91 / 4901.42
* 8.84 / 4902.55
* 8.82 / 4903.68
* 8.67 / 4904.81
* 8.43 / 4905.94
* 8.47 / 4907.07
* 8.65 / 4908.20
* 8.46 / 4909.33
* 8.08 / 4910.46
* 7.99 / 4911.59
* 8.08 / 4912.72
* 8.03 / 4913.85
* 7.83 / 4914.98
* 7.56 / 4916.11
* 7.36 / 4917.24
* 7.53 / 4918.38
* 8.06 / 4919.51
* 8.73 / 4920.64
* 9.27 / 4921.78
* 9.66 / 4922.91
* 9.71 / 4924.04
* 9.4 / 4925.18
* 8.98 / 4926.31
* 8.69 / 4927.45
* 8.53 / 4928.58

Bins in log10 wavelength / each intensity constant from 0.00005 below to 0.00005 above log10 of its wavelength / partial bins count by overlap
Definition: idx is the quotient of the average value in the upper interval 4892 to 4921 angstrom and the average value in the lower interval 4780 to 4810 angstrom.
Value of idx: 0.9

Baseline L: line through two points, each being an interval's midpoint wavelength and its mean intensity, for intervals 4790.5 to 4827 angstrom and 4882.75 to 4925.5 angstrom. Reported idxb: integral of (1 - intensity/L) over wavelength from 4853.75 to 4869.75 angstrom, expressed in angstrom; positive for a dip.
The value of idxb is 2.1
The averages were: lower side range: 8.74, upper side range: 8.51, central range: 7.47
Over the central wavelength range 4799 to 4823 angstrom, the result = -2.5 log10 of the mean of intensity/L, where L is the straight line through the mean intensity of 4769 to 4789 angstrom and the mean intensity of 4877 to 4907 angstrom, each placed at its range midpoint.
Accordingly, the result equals -0.03 mag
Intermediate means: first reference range 8.37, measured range 8.65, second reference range 8.66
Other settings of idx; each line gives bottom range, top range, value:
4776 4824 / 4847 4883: 0.94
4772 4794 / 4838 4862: 0.94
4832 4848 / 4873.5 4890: 1.01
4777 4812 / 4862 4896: 0.93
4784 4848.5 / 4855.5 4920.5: 0.94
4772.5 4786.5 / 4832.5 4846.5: 1.02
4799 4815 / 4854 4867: 0.83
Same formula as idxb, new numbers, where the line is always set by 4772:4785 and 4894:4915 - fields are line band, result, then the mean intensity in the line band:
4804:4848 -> -1.02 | 8.54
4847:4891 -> 1.58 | 8.2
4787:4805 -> -2.12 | 9.2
